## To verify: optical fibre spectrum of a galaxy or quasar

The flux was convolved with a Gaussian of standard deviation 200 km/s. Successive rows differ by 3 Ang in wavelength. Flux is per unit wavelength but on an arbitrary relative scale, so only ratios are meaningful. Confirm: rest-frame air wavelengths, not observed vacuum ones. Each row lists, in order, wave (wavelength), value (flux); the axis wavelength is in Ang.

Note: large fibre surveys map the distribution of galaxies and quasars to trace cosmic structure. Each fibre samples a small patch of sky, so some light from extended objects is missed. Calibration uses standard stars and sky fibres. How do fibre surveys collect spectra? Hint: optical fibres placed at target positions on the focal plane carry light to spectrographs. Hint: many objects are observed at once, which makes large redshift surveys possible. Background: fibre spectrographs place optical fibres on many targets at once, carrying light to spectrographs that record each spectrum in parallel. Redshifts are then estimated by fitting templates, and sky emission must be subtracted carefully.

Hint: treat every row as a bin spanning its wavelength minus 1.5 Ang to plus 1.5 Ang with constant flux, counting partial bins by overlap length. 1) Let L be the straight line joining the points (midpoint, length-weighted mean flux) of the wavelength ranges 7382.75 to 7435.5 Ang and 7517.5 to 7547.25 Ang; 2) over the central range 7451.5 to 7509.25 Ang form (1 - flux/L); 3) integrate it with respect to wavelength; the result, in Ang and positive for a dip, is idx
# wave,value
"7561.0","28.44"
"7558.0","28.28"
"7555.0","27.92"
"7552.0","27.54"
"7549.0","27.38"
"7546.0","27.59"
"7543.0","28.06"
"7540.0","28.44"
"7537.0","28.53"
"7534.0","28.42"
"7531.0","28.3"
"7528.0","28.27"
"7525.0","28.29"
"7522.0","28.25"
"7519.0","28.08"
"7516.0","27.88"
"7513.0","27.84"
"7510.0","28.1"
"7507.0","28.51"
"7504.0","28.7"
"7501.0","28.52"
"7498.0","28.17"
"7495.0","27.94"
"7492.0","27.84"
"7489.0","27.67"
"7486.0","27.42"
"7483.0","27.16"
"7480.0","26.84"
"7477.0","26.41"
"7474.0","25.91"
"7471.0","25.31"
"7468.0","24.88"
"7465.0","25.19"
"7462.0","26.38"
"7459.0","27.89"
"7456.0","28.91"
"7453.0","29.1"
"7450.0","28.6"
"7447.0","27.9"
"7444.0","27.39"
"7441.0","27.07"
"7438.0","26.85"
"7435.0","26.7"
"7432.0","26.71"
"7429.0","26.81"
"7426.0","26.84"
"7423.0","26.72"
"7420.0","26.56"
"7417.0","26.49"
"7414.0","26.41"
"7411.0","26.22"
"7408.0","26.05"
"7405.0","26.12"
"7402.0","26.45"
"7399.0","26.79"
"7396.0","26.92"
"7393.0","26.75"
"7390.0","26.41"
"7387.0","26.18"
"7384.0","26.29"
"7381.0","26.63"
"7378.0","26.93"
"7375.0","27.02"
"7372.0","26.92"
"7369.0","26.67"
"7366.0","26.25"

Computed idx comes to 0.4 Ang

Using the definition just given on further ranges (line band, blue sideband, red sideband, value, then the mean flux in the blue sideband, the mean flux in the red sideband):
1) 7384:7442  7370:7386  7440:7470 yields 0.91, 26.7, 27.3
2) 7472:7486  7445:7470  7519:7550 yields 0.47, 27.3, 28.2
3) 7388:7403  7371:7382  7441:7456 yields 0.32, 26.9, 28.2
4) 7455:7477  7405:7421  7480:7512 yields 0.85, 26.3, 27.9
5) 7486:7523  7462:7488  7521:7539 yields -1.02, 26.2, 28.3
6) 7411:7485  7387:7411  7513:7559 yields 0.46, 26.5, 28.1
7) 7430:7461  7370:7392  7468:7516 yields -0.67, 26.6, 27.4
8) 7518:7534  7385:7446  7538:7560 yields -0.33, 26.6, 27.9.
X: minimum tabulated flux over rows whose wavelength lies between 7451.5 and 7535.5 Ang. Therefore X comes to 24.88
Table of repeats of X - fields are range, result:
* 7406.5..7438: 26.05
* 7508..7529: 27.84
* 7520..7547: 27.59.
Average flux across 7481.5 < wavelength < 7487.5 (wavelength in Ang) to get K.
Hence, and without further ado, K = 27.3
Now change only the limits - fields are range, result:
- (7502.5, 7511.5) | 28.4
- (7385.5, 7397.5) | 26.6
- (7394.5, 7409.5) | 26.5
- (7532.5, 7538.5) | 28.5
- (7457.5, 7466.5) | 26.5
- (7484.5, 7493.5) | 27.6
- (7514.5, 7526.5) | 28.1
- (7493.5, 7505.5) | 28.3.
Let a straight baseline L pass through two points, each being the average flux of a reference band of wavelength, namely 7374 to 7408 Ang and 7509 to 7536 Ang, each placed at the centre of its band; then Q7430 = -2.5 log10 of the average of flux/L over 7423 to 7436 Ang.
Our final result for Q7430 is 0.01 mag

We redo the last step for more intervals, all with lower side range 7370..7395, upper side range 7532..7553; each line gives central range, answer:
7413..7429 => 0.01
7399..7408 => 0.02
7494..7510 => -0.03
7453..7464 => -0.02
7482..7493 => 0.00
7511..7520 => -0.01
